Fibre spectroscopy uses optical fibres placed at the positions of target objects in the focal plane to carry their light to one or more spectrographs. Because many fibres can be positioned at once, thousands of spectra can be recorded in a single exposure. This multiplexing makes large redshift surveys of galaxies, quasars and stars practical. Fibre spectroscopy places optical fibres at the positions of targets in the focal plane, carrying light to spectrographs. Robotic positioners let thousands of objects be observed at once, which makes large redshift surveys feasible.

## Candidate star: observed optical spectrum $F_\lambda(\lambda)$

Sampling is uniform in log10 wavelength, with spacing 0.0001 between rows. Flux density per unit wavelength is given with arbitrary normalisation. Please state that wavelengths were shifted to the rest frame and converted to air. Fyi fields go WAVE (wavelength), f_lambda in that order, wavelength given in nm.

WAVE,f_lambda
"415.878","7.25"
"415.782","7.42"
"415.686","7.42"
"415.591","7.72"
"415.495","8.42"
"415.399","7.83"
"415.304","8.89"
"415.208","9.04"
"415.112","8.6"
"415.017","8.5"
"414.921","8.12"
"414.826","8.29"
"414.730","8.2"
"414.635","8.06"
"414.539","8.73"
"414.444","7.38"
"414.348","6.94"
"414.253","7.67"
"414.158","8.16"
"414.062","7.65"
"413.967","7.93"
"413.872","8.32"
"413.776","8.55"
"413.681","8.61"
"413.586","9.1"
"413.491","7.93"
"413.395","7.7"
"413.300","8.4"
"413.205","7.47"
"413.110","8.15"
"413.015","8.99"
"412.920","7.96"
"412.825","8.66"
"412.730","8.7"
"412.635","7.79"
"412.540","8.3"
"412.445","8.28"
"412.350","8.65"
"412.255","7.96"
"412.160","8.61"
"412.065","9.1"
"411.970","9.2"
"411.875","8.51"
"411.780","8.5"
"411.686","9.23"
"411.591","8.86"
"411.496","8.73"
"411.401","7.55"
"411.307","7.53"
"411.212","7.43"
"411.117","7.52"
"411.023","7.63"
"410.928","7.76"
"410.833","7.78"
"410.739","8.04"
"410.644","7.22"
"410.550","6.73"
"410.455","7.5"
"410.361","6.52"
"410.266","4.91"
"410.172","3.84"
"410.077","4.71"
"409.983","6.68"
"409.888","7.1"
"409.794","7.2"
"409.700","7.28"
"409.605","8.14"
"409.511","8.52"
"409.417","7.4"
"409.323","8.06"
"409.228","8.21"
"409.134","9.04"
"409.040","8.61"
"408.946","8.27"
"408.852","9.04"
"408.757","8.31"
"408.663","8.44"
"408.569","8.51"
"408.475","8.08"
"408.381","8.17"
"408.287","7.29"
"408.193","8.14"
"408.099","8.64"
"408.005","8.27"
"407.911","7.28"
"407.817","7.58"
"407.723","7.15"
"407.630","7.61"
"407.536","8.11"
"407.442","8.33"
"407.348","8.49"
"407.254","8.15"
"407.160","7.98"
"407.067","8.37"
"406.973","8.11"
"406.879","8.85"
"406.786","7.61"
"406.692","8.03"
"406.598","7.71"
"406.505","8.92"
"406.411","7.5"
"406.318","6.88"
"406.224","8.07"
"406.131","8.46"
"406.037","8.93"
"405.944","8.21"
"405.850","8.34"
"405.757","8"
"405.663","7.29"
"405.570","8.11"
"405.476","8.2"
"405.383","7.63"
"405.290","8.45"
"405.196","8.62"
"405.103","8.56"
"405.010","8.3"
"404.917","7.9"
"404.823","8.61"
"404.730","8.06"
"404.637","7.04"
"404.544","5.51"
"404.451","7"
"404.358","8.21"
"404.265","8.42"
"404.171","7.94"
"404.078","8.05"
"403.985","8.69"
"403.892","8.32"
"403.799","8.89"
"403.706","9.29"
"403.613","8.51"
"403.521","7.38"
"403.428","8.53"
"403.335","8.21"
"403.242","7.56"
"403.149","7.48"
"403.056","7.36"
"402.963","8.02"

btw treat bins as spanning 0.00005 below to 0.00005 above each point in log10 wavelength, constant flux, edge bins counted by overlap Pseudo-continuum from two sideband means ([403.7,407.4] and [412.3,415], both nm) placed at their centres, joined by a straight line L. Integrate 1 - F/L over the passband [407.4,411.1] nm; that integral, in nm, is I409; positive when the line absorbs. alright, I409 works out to 0.242 nm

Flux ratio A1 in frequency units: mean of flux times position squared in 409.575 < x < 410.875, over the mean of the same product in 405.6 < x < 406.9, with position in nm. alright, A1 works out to 0.84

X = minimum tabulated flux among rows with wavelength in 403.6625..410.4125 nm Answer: 3.84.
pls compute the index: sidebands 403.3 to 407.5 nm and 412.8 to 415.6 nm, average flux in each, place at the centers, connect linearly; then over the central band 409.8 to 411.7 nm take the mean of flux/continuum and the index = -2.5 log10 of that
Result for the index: 0.15 mag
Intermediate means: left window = 8.1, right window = 8.2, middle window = 7.13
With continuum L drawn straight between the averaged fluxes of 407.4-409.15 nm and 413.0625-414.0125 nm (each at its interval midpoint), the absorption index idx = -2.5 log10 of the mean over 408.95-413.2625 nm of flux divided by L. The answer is 0.05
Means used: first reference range 8.14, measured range 7.8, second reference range 8.22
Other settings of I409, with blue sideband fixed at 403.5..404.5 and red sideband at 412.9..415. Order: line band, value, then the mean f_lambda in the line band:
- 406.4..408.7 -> 0.04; 8.06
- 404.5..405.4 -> 0.04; 7.88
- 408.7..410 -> 0.03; 8.02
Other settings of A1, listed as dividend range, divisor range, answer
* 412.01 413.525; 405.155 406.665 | 1.06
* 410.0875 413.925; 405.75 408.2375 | 1.01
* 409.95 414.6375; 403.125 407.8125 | 1.01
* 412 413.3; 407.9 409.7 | 1.04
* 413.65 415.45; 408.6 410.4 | 1.13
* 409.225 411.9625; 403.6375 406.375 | 0.95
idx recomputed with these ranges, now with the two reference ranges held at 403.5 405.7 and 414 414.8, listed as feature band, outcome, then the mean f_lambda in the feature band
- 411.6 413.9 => -0.07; 8.45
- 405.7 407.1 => -0.01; 8.12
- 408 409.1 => -0.05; 8.32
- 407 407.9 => 0.01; 7.95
